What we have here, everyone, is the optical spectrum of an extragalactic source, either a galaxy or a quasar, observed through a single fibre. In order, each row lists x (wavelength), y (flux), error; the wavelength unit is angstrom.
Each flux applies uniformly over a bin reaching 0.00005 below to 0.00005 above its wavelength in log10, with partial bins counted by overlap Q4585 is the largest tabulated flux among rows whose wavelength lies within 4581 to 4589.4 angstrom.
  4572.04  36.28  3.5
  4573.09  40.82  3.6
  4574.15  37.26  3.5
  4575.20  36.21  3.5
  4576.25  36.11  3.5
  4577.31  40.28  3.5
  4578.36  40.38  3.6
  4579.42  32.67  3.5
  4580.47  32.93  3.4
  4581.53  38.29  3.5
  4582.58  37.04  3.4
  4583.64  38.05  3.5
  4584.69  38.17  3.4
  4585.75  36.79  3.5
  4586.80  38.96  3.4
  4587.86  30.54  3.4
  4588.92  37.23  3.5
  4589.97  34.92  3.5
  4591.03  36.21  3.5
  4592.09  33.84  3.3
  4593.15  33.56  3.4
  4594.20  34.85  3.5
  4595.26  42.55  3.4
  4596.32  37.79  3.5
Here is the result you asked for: 38.96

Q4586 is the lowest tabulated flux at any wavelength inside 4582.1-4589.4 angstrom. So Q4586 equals 30.54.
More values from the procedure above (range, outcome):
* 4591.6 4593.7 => 33.56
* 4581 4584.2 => 37.04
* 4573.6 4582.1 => 32.67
